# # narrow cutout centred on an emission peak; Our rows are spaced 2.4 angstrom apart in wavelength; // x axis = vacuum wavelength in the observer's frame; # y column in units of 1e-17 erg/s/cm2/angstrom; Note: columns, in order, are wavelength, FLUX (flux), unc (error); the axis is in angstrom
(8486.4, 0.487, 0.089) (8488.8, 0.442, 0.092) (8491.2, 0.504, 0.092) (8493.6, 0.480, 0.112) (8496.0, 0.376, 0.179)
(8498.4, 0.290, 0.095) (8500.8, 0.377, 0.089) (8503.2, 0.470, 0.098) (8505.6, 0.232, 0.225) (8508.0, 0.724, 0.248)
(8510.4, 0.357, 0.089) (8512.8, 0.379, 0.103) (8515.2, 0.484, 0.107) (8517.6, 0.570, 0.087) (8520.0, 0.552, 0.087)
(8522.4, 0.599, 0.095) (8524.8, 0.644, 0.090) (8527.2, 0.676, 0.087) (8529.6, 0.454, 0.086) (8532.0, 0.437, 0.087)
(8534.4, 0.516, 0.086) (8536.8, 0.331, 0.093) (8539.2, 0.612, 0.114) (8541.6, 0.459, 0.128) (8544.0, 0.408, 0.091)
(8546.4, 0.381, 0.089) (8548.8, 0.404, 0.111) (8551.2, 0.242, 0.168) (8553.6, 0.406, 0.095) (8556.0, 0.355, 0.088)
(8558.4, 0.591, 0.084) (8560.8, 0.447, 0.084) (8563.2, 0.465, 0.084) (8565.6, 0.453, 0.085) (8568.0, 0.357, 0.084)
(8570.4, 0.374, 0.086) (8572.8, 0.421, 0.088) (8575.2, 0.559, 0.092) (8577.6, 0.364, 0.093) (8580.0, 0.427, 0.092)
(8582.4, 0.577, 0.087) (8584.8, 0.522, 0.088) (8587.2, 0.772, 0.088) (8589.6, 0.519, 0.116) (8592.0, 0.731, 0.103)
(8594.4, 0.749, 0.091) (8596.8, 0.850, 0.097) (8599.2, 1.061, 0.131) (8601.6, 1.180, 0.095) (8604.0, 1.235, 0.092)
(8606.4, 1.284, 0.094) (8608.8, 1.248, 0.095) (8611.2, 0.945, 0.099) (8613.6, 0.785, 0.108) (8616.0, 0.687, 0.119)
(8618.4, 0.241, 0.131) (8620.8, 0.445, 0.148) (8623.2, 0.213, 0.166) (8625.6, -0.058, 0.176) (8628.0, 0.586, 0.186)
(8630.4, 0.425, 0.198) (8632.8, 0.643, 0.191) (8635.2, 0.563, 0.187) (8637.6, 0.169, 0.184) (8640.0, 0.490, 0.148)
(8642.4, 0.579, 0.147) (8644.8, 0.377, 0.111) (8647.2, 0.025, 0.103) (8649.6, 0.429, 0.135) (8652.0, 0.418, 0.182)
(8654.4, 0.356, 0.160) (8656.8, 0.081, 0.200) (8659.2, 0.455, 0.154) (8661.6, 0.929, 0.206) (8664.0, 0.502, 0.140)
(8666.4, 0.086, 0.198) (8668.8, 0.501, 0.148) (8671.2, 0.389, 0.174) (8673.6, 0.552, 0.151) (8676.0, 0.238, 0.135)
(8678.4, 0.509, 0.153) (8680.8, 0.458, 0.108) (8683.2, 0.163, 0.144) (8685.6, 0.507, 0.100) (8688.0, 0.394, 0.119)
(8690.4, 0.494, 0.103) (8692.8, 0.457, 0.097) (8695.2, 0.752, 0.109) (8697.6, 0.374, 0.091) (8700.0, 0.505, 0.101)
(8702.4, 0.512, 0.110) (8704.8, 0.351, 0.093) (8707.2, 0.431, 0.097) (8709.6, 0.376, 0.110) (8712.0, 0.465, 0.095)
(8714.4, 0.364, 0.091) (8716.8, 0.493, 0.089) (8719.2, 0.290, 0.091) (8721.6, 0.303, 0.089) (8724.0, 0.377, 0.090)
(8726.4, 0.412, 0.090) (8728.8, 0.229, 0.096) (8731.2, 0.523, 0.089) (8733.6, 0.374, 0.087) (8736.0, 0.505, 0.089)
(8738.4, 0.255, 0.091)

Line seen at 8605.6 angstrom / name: [O III]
